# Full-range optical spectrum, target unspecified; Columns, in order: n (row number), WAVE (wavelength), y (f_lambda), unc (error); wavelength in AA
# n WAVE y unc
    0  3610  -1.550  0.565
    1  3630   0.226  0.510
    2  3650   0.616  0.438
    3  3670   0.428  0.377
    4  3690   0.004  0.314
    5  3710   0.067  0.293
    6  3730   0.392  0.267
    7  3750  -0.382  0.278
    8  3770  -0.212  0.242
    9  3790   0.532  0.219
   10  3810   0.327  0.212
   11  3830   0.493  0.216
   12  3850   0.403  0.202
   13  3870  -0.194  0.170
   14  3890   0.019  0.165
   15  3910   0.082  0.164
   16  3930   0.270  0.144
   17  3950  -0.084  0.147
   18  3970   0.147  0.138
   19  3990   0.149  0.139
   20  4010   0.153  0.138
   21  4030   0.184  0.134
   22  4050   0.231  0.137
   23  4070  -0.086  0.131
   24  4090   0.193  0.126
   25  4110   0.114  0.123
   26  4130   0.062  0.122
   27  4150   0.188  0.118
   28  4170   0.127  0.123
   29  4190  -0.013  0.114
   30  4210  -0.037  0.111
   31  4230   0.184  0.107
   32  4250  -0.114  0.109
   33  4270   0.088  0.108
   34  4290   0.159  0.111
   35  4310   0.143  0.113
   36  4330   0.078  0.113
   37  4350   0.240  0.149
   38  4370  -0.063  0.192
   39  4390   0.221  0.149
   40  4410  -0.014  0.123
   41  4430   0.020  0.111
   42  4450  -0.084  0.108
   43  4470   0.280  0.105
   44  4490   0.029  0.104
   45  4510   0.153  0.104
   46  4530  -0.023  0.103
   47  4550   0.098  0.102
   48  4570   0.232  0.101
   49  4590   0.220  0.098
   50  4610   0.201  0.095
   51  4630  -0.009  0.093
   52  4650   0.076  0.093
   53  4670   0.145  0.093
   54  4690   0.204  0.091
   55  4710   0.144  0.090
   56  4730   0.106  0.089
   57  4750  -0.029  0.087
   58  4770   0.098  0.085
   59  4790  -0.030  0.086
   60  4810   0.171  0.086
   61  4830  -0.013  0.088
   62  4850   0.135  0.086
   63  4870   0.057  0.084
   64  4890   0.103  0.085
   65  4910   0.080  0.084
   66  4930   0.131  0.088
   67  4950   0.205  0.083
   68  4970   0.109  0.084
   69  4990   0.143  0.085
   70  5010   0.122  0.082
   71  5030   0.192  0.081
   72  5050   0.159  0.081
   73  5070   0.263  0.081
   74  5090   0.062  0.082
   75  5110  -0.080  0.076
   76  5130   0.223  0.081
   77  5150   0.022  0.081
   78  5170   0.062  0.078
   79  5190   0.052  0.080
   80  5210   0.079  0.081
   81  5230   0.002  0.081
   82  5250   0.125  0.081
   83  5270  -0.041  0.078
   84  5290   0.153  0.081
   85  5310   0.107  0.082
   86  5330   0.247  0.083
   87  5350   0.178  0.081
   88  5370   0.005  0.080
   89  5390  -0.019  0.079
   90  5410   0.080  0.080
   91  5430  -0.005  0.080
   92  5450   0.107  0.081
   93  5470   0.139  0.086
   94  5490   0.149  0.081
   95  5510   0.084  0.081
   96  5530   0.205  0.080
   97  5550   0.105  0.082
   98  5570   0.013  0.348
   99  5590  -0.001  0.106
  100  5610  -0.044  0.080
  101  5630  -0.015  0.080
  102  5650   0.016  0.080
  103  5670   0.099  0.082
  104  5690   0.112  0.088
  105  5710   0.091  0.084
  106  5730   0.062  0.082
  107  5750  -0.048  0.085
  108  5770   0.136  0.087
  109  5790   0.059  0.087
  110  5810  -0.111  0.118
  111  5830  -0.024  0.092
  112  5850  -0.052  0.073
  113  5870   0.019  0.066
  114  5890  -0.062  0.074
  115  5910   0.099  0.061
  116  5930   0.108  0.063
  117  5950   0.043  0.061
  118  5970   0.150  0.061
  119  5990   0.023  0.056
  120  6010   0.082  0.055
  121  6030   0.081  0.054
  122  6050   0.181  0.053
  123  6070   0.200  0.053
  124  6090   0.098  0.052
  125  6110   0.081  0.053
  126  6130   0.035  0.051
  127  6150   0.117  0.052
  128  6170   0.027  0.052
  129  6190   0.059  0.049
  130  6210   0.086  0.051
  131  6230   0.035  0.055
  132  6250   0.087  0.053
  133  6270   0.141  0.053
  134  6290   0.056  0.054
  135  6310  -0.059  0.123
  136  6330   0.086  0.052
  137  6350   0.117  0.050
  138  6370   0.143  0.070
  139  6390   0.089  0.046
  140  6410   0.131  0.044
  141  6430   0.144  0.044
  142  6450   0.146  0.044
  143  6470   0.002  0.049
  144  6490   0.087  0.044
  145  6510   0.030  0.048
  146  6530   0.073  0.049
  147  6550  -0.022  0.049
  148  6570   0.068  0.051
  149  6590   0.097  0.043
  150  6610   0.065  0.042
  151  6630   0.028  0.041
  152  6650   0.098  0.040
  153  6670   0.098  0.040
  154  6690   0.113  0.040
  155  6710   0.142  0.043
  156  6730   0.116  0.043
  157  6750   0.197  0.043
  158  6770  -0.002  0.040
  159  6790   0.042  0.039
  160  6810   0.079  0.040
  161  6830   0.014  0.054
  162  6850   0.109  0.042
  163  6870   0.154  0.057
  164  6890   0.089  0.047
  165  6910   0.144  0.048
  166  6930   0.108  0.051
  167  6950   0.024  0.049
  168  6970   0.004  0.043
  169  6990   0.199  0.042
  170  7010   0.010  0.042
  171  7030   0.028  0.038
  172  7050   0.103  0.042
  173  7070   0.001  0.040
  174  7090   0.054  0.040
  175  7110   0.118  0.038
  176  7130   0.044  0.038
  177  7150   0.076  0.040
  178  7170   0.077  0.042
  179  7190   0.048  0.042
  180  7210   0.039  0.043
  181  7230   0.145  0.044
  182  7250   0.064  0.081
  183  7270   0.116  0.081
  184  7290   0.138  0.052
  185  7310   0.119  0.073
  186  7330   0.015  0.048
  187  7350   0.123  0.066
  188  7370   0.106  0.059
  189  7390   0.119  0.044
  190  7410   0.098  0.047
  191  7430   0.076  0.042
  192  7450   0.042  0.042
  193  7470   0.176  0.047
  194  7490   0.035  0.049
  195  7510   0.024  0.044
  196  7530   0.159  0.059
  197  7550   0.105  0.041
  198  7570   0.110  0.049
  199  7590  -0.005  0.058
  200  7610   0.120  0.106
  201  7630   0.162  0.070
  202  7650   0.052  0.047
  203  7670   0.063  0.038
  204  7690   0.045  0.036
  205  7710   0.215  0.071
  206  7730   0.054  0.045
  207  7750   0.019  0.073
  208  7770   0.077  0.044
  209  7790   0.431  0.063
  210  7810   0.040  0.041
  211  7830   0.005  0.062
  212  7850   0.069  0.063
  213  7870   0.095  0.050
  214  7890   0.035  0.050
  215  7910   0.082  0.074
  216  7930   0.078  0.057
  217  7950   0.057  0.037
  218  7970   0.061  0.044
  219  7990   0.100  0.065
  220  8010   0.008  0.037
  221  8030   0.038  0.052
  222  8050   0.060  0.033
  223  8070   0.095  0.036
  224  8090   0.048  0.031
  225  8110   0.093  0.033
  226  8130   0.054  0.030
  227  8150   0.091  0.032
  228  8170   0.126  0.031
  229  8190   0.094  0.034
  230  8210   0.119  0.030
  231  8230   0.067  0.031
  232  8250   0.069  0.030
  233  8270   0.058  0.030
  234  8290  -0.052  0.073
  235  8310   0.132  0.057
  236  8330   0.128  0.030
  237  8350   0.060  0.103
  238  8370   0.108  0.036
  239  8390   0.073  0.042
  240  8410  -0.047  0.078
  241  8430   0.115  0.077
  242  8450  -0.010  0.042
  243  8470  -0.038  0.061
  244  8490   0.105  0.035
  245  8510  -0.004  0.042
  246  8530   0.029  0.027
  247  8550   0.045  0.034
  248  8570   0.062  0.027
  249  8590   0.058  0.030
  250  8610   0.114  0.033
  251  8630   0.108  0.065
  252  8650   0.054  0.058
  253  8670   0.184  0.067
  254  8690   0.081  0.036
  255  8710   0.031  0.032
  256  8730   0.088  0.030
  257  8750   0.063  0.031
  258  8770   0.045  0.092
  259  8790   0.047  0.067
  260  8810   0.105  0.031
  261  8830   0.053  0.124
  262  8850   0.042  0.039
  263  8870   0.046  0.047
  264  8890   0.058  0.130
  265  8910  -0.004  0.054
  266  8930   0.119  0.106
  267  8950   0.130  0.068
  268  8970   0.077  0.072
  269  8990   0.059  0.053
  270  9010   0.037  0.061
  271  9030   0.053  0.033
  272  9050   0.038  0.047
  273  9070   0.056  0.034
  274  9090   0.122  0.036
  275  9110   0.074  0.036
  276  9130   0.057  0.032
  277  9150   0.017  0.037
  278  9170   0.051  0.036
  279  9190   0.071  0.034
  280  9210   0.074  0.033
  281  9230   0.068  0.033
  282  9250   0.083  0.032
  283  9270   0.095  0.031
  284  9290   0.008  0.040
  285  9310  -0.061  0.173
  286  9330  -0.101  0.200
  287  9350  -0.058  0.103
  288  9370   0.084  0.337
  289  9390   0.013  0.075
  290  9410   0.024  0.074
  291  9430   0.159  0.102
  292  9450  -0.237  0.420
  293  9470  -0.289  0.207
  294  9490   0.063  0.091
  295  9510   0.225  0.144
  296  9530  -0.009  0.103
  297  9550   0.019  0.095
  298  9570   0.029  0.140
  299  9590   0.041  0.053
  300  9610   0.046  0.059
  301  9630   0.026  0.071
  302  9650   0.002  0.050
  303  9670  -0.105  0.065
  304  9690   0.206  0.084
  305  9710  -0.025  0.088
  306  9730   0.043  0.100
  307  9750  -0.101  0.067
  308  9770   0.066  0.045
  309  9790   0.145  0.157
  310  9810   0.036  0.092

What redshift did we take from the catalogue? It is 0.811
